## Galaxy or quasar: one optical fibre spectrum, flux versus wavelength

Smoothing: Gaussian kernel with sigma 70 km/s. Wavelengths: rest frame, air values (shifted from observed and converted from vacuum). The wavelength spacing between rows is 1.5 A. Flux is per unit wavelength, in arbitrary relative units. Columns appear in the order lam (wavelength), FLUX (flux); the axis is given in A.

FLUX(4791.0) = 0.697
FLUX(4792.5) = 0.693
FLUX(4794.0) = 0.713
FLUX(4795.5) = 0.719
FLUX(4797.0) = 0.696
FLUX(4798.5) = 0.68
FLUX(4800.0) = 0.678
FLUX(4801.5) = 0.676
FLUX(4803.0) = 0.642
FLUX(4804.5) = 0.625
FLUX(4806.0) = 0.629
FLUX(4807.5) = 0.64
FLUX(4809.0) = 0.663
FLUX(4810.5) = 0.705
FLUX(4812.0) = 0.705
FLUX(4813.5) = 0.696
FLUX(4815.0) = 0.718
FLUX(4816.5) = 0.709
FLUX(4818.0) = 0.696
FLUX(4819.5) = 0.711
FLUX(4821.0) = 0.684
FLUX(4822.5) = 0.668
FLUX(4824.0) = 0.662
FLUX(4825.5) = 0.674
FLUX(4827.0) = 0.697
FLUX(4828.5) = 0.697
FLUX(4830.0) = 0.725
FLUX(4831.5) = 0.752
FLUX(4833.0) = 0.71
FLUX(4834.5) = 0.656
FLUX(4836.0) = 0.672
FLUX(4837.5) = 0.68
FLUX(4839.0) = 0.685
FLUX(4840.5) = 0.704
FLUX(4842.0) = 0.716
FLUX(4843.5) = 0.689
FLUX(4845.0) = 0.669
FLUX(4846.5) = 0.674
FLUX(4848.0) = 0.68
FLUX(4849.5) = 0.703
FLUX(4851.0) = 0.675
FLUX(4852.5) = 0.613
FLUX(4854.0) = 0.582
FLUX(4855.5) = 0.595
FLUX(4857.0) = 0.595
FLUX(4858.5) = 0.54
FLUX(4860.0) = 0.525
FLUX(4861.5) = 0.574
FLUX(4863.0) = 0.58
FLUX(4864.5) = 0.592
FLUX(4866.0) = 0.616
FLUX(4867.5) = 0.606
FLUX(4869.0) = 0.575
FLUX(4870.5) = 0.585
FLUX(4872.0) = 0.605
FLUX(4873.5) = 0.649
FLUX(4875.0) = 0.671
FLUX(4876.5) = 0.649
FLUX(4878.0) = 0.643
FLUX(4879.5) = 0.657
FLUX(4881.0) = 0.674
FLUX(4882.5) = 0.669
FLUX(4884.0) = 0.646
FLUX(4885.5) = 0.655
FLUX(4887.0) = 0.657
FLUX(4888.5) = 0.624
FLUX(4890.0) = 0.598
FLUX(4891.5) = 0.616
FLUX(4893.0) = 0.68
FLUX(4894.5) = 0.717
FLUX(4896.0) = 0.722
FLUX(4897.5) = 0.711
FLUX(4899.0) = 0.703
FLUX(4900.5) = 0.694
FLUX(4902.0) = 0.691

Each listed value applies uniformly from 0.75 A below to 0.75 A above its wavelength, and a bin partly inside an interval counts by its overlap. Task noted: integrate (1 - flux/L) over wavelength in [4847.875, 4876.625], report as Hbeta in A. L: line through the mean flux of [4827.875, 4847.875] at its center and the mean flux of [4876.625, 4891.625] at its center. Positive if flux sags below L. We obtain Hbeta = 2.6 A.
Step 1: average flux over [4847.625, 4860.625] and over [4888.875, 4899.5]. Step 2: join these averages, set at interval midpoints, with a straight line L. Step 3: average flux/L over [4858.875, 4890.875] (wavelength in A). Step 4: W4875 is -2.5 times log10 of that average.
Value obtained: 0.04 mag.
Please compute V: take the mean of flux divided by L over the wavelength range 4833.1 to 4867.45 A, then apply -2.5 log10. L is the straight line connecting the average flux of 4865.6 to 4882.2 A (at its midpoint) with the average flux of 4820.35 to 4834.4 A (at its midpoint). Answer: 0.04 mag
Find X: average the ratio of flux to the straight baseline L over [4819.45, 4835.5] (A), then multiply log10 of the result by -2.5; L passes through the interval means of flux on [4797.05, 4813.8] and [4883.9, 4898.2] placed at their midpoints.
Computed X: -0.04 mag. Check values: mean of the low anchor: 0.668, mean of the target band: 0.693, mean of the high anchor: 0.663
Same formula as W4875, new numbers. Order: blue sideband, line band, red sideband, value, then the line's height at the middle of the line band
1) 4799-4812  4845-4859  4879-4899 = 0.05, 0.663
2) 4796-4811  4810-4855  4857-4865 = -0.12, 0.614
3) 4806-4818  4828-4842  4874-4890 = -0.04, 0.676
